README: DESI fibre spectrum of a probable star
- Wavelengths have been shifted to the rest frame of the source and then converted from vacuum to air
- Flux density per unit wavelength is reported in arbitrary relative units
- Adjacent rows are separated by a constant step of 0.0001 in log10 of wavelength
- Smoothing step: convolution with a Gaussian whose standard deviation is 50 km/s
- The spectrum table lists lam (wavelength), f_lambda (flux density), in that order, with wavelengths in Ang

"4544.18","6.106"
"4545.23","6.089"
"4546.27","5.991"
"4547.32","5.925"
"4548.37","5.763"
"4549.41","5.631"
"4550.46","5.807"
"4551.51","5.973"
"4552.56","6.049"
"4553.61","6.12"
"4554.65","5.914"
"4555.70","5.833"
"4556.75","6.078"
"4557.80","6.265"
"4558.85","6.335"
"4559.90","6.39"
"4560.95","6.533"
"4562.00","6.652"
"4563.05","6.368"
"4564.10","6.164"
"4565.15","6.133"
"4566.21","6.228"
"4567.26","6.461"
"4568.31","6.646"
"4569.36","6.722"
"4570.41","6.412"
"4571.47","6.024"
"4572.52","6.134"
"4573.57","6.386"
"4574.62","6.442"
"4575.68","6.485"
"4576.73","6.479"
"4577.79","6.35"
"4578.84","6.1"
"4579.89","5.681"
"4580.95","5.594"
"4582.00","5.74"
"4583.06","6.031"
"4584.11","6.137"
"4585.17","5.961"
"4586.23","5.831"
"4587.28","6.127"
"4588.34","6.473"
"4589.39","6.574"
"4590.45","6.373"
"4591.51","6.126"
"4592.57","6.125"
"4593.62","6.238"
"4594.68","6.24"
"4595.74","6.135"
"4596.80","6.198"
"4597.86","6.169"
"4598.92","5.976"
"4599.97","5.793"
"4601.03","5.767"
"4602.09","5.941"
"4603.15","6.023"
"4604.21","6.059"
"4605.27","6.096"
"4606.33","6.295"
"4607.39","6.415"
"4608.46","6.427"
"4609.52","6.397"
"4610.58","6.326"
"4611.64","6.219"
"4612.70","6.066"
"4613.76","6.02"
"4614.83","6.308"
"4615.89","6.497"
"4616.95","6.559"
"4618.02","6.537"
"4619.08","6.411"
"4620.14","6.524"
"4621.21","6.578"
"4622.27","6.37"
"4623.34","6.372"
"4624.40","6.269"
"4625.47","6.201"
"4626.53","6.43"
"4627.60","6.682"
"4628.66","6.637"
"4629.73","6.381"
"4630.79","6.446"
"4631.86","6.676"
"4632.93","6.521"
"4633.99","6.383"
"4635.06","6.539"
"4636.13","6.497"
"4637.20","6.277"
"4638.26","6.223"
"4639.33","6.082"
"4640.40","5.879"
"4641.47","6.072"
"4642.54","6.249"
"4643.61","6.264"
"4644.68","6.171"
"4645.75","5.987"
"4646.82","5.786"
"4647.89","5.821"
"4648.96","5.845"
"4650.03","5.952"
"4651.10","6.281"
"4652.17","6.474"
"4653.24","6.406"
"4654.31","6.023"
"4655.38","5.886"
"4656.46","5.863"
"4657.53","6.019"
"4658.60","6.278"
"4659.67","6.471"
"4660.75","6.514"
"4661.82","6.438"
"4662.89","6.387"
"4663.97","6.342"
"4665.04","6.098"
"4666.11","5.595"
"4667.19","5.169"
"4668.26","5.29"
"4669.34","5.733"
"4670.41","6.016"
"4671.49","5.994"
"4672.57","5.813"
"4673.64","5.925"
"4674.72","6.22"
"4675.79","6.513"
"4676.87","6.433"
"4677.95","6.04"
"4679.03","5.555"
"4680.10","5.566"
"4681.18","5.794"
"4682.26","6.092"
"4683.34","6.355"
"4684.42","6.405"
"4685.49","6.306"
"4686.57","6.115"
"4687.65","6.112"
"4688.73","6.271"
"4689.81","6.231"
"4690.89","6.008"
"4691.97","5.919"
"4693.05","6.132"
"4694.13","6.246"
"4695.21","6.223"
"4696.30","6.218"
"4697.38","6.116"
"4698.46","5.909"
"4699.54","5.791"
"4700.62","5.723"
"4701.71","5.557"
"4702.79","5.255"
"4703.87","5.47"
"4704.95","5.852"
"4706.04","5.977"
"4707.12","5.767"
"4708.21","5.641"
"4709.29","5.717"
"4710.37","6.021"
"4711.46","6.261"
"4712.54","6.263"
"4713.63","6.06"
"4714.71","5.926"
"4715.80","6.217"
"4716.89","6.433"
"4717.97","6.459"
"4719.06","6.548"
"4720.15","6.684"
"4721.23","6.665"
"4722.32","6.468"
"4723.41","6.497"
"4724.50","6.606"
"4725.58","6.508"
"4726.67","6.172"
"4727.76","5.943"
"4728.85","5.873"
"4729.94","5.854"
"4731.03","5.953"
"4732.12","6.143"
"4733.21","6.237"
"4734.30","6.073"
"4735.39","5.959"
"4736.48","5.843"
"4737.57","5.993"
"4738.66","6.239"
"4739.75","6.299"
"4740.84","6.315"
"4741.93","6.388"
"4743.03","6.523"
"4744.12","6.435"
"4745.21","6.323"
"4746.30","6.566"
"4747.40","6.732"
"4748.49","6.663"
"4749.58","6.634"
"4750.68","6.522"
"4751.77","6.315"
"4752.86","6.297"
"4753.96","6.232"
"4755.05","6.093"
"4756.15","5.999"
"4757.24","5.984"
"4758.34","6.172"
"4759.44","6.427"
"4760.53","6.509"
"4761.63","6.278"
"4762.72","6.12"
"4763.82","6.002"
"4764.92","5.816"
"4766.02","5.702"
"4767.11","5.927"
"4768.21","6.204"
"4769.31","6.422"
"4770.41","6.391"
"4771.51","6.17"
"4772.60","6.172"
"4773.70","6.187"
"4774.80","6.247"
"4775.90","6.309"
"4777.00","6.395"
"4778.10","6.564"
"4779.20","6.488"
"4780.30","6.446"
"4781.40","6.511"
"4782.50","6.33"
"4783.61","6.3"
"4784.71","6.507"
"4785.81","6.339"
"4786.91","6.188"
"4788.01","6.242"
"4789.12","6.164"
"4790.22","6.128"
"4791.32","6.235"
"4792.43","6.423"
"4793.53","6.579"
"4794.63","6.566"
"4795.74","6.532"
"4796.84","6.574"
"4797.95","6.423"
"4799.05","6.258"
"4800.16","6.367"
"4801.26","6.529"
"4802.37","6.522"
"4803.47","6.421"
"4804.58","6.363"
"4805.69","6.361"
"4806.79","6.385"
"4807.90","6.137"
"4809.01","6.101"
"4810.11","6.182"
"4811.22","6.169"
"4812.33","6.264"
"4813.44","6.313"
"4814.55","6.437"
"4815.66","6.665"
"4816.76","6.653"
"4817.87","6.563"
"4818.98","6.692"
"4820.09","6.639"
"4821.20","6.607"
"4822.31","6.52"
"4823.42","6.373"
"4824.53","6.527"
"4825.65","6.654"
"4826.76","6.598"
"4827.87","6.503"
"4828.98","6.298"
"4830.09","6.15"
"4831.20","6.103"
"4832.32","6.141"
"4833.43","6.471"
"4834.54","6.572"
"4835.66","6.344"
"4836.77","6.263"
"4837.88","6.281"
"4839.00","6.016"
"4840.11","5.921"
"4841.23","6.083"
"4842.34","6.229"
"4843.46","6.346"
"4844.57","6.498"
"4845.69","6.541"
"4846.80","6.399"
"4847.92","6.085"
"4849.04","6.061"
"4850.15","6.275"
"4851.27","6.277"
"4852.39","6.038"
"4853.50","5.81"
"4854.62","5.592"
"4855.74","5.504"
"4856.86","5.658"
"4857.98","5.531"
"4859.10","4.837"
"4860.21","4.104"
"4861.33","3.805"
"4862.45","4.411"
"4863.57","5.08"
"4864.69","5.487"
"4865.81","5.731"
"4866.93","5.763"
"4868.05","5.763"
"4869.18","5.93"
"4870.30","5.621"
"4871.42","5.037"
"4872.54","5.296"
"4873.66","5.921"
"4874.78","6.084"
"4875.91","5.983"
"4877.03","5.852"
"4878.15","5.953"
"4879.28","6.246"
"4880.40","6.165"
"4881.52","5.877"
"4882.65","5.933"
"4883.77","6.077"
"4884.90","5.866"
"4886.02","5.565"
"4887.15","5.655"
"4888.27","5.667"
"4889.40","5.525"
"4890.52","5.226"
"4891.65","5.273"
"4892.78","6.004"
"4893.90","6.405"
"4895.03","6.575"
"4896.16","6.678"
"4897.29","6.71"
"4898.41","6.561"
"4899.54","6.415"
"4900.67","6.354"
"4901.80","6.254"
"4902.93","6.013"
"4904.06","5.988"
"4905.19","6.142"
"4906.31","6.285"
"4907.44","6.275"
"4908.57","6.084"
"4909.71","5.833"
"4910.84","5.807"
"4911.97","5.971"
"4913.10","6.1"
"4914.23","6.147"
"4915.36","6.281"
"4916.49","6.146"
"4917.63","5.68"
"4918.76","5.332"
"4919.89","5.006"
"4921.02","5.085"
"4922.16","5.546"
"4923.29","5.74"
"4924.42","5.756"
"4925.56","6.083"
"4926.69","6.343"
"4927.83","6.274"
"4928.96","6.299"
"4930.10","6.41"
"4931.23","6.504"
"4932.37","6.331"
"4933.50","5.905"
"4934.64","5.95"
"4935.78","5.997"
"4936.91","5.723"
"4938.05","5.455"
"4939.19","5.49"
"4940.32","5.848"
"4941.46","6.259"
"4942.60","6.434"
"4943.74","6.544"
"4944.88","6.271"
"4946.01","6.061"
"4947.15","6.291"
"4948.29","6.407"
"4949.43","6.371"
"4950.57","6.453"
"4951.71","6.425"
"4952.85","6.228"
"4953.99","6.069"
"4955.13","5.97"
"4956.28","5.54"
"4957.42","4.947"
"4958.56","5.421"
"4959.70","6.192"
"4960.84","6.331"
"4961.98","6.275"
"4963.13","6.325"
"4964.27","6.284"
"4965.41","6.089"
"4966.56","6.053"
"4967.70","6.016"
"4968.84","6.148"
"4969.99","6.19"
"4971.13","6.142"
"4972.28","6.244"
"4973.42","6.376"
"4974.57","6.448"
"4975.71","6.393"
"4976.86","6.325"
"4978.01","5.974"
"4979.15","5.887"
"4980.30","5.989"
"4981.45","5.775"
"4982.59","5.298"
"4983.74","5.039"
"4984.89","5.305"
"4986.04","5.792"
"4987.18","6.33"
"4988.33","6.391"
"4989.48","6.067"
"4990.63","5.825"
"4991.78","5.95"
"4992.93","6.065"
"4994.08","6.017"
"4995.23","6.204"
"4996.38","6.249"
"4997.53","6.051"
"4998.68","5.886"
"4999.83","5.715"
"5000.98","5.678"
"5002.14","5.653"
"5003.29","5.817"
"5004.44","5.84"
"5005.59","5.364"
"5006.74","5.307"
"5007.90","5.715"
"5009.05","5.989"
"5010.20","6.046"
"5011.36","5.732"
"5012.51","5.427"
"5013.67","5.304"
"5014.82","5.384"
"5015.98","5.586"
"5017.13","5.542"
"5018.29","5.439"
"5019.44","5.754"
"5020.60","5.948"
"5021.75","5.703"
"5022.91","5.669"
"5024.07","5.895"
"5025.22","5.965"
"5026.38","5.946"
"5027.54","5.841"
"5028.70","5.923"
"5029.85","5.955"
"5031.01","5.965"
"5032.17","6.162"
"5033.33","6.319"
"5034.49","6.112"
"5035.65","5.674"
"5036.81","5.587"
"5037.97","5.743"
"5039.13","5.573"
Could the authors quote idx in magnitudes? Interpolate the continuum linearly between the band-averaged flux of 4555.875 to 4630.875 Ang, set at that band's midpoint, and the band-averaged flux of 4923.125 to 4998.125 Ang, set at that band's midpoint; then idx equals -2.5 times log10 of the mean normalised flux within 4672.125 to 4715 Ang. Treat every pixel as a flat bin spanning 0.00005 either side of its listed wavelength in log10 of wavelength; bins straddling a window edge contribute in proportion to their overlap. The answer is 0.04 mag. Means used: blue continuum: 6.26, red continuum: 6.06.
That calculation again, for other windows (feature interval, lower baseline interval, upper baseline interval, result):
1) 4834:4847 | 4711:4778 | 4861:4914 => -0.05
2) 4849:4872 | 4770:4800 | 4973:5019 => 0.14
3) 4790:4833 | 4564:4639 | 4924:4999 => -0.05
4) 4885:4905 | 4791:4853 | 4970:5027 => 0.02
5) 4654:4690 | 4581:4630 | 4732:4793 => 0.03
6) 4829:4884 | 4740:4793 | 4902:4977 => 0.06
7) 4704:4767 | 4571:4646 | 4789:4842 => 0.02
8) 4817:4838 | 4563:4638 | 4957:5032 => -0.07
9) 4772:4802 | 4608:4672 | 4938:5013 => -0.04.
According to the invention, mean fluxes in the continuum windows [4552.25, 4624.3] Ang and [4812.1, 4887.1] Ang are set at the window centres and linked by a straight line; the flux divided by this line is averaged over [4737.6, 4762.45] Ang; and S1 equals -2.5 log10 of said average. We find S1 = -0.047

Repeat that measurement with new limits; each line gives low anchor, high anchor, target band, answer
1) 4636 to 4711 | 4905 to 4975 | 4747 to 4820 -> -0.05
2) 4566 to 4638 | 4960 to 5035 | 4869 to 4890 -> 0.04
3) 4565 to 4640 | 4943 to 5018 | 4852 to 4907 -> 0.05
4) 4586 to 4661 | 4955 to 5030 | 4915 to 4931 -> 0.01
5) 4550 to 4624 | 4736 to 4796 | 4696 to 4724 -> 0.04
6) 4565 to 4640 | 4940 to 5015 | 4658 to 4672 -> 0.03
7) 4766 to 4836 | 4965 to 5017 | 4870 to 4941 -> 0.03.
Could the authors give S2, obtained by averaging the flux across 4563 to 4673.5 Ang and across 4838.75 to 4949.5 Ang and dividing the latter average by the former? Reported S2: 0.95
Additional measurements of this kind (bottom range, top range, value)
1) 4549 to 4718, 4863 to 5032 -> 0.97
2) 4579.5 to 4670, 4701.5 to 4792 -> 1.01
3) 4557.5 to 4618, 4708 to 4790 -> 1.01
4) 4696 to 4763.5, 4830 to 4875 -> 0.94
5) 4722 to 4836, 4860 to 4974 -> 0.94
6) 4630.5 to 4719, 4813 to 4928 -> 0.99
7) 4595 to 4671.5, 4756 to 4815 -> 1.02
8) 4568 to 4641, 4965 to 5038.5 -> 0.94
